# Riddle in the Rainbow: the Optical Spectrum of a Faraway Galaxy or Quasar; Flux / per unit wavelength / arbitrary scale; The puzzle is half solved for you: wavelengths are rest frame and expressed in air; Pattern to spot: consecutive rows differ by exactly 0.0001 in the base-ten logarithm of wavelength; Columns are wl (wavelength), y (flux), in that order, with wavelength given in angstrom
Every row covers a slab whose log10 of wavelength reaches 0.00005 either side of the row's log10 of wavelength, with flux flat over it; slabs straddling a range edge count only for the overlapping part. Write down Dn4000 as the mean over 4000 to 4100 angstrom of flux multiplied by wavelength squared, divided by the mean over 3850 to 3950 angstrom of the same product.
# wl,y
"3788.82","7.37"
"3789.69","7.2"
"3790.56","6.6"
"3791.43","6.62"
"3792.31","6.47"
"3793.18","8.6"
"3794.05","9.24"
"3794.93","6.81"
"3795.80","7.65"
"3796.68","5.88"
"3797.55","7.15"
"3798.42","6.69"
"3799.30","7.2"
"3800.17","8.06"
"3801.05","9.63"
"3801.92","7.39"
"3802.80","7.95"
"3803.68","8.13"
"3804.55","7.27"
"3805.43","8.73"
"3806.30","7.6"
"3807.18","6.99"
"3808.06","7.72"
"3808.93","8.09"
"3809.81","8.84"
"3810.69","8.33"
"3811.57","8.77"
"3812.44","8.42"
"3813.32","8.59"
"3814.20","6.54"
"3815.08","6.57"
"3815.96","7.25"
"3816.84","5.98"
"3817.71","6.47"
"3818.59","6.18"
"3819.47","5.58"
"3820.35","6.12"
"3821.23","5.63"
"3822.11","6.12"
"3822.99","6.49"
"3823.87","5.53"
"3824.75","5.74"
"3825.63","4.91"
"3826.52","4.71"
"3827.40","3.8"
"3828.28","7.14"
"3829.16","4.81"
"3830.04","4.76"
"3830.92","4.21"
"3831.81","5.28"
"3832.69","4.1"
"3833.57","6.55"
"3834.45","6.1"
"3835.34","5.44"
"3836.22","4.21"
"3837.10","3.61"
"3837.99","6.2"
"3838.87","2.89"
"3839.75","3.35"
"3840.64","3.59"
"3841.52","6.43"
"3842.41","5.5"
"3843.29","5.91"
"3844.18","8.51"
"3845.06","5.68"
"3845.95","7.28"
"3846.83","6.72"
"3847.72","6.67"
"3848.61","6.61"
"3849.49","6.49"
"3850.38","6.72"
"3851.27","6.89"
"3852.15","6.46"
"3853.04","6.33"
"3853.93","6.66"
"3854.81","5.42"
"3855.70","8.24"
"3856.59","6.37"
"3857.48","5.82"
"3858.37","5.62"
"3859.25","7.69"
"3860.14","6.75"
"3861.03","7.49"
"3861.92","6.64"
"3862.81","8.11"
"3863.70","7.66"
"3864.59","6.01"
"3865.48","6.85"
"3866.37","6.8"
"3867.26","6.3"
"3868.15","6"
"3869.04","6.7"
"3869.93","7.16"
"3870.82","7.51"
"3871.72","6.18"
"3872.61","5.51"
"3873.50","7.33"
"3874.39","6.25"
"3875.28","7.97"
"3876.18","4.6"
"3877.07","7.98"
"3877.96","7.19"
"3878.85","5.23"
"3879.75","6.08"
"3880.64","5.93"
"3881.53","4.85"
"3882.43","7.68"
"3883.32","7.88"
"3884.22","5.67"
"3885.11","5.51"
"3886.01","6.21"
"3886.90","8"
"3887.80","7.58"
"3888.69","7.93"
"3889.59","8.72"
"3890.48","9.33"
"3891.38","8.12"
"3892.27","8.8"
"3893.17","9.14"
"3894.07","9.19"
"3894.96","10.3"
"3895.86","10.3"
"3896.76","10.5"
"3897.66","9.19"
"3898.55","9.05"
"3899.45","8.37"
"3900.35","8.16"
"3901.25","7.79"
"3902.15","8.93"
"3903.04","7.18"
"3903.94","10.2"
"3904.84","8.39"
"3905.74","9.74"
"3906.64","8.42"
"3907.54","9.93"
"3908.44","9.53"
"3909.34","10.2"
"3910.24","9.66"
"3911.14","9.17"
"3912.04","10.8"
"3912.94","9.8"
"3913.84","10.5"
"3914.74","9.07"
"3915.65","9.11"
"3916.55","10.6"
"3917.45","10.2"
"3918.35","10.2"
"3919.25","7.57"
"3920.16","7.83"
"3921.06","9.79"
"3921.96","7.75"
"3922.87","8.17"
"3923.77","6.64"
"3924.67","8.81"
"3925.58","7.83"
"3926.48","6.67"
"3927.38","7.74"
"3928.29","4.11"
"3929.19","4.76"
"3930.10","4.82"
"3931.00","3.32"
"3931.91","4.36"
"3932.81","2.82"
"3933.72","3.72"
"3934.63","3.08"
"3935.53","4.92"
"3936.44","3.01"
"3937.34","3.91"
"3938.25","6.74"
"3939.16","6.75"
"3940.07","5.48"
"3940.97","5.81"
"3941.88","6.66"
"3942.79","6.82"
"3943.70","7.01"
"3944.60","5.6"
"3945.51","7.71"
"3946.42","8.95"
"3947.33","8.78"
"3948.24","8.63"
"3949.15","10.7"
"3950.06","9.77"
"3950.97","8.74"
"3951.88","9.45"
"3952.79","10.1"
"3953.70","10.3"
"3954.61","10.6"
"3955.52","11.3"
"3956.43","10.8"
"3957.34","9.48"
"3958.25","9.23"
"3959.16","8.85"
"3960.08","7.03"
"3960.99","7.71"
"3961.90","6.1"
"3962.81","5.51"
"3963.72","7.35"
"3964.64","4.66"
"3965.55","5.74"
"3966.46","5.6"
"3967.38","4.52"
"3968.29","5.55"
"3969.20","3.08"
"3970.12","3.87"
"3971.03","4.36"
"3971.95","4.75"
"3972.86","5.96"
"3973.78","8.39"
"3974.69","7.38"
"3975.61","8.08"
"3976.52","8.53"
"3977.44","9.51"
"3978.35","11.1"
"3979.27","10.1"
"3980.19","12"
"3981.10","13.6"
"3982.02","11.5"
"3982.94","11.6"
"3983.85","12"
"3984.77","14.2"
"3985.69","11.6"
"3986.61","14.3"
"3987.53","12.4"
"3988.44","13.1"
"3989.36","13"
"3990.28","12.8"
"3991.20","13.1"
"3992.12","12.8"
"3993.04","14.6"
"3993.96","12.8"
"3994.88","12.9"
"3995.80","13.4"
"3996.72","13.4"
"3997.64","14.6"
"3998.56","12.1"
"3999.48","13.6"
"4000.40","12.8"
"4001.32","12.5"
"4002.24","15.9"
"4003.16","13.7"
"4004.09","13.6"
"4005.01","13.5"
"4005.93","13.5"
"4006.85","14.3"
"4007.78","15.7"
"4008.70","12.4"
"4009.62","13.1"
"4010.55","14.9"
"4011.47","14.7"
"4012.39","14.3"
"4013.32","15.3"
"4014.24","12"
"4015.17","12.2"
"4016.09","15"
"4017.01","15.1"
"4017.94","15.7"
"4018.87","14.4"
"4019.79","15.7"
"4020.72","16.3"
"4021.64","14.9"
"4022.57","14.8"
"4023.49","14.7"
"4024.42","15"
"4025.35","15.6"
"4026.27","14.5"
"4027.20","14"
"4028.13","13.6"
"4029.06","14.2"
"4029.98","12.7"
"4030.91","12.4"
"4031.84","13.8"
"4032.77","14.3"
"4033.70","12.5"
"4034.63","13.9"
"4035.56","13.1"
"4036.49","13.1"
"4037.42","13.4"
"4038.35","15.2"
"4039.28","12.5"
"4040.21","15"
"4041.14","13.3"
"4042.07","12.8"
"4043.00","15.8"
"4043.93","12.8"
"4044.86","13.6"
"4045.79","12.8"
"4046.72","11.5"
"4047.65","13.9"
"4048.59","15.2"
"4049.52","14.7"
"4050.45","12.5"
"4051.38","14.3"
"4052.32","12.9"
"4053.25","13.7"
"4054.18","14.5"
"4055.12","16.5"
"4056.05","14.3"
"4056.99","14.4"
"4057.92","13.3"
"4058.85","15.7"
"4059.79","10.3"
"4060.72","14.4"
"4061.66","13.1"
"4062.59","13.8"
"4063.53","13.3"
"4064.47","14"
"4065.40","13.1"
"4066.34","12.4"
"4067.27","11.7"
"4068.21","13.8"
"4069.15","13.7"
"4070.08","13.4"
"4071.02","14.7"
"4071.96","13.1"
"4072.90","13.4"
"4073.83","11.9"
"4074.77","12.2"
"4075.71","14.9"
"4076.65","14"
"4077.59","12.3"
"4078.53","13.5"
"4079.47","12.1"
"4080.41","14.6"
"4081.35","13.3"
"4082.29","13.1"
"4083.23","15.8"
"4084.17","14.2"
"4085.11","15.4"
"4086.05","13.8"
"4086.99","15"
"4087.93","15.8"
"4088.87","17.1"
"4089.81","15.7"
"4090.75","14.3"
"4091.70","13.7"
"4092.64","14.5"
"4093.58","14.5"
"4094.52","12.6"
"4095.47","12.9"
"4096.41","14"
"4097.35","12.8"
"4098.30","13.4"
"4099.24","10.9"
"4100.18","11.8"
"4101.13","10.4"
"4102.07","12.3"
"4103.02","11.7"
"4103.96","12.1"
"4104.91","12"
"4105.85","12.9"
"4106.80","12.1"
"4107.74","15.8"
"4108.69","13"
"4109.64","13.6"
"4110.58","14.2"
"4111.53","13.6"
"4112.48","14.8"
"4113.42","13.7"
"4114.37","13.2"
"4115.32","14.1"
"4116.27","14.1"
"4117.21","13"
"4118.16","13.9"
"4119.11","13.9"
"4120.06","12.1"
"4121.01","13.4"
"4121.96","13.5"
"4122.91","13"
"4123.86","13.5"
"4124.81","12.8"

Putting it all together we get 2.02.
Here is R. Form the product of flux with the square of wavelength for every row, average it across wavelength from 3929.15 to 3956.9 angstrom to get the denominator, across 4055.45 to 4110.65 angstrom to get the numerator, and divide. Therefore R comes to 2.1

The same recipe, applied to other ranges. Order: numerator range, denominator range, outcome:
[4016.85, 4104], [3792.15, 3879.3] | 2.36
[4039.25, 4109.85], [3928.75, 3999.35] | 1.66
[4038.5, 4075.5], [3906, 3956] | 1.87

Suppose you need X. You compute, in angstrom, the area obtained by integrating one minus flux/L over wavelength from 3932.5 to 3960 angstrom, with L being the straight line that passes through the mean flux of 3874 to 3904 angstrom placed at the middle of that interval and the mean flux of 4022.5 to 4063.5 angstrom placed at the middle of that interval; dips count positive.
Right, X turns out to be 7.0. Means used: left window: 7.79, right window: 13.8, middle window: 7.54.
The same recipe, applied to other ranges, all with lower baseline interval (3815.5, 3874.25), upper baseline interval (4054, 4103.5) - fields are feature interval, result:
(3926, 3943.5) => 7.6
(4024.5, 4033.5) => -1.4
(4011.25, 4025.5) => -3.7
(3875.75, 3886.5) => 1.5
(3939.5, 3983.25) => 8.1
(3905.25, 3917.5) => -2.3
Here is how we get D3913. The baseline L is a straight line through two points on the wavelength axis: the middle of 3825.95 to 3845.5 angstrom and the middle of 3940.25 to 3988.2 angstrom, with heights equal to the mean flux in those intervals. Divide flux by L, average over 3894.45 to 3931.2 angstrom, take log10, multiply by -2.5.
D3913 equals -0.204 mag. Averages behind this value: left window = 5.13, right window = 8.53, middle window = 8.6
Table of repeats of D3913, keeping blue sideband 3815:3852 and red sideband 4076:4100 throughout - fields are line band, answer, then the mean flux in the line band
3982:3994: -0.20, 12.9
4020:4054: -0.13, 13.9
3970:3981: 0.26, 8.15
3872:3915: -0.07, 8.2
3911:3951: 0.22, 7.19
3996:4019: -0.22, 13.9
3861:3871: -0.03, 6.9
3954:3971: 0.37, 7.02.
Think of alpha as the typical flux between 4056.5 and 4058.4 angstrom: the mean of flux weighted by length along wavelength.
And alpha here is 13.9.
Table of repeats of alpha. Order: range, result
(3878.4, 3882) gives 5.53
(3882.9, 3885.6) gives 6.32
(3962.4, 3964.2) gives 6.42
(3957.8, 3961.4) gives 8.2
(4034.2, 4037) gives 13.4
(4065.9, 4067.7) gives 12.1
